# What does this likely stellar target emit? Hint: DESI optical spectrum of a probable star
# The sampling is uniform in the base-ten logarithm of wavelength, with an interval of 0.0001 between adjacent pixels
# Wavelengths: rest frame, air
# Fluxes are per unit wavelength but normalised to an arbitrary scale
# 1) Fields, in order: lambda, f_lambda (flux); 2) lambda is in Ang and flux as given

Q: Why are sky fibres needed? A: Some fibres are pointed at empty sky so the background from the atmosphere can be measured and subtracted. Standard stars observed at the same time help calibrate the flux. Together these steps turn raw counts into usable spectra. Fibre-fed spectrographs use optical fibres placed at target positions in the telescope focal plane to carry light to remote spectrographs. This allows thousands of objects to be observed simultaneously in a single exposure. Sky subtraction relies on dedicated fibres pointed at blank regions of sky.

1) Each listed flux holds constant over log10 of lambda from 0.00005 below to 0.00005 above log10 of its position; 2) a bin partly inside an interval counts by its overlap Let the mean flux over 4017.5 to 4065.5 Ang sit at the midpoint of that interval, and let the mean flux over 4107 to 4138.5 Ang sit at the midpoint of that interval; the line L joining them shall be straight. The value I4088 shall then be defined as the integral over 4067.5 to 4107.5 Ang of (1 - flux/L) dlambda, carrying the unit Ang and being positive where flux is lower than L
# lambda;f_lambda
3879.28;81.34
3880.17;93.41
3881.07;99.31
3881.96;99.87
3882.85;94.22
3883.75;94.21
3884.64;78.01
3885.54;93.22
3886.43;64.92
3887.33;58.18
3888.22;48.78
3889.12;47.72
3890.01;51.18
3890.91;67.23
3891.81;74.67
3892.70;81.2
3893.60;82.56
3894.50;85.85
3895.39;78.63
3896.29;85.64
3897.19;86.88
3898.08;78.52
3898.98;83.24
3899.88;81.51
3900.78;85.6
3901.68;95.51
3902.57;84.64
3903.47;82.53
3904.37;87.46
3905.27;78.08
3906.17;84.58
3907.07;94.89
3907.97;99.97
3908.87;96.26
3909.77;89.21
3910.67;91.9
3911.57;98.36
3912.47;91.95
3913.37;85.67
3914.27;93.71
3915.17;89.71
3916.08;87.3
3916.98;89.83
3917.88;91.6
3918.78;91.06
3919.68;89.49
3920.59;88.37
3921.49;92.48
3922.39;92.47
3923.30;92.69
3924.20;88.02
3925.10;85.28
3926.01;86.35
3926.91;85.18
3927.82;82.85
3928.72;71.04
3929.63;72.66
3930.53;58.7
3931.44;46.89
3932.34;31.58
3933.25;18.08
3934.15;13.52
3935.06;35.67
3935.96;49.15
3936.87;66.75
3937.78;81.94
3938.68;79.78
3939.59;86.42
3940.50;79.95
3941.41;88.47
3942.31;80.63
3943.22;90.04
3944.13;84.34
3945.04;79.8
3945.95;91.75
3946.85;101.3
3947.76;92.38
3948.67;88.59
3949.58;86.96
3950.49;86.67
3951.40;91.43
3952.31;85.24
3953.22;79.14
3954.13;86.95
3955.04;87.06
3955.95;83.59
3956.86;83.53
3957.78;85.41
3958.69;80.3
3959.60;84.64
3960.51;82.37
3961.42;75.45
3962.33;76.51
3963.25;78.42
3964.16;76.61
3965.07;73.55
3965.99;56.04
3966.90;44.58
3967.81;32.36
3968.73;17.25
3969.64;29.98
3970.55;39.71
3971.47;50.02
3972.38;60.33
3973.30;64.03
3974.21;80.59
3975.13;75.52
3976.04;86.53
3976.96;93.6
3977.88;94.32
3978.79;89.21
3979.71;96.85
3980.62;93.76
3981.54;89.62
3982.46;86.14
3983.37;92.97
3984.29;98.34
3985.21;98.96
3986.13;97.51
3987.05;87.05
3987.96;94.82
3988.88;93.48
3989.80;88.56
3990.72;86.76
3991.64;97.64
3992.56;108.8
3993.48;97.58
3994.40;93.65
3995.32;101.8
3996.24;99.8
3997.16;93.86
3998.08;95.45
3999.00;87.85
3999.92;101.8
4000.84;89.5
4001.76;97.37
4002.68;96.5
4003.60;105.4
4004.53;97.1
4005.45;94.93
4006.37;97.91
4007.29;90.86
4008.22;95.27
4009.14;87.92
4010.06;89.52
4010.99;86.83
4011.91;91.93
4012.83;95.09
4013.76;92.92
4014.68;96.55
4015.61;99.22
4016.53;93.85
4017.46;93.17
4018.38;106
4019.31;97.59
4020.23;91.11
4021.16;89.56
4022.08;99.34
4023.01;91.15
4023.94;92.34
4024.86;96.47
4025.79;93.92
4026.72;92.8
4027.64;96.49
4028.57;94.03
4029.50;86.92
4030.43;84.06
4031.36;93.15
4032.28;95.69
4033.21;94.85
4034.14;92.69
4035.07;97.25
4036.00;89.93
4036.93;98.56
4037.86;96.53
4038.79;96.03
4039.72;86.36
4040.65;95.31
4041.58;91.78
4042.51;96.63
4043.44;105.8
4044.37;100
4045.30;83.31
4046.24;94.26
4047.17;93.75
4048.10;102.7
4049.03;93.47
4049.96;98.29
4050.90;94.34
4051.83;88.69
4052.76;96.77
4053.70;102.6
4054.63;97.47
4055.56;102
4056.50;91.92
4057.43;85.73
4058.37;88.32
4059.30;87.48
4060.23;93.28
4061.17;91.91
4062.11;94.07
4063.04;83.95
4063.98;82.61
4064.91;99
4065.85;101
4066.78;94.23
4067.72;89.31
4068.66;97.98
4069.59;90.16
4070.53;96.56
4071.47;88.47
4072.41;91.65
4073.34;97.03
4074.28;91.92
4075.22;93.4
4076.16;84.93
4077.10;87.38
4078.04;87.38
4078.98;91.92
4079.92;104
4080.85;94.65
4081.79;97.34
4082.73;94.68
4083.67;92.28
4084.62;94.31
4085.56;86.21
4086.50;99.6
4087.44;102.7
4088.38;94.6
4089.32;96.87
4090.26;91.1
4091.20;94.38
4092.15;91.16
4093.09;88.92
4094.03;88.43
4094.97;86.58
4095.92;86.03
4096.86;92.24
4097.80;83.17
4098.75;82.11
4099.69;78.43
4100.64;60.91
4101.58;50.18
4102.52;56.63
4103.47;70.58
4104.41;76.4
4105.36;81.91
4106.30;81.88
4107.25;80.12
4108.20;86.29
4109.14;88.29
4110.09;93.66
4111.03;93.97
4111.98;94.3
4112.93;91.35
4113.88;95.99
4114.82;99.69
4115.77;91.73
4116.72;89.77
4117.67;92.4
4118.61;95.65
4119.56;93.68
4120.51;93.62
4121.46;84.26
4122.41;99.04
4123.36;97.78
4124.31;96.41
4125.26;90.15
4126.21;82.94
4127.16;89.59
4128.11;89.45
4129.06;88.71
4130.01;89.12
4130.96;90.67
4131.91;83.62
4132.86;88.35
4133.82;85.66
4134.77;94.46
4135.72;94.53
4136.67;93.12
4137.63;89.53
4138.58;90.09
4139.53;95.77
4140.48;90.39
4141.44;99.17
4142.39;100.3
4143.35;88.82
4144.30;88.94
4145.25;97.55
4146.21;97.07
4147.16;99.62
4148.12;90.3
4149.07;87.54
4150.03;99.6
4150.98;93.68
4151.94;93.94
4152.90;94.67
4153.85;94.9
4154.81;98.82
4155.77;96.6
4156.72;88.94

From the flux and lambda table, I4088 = 2.08 Ang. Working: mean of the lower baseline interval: 93.9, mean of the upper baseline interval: 91.2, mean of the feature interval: 87.6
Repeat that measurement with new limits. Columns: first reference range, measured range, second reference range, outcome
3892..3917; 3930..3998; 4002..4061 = 9.76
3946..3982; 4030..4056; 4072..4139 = -3.67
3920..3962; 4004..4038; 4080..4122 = -4.60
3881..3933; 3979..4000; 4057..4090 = -1.79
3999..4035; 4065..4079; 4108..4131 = 0.10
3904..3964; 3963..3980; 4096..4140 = 3.61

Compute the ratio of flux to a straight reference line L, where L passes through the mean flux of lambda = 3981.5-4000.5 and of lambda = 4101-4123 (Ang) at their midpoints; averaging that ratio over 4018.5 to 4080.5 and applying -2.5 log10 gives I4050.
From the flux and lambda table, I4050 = -0.03 mag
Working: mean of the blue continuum 95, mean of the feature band 93.6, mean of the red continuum 86.1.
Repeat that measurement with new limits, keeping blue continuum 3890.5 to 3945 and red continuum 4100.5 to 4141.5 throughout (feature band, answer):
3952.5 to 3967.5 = 0.064 mag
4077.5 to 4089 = -0.103 mag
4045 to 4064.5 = -0.092 mag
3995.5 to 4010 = -0.149 mag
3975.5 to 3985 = -0.122 mag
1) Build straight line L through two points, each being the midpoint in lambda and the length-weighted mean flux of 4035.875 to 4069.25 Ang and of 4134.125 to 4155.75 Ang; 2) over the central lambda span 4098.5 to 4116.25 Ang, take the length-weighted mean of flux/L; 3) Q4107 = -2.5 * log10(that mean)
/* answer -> 0.152 mag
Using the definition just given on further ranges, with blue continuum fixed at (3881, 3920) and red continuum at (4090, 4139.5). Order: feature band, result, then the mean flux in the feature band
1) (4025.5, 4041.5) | -0.087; 93.2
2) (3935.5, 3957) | 0.010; 83.8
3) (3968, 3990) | 0.089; 78.5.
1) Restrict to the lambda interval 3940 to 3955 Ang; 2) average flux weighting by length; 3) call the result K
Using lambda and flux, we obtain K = 87.1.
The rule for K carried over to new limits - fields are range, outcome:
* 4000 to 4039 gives 94.3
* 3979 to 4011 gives 94.7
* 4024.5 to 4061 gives 94.1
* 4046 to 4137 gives 90.3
